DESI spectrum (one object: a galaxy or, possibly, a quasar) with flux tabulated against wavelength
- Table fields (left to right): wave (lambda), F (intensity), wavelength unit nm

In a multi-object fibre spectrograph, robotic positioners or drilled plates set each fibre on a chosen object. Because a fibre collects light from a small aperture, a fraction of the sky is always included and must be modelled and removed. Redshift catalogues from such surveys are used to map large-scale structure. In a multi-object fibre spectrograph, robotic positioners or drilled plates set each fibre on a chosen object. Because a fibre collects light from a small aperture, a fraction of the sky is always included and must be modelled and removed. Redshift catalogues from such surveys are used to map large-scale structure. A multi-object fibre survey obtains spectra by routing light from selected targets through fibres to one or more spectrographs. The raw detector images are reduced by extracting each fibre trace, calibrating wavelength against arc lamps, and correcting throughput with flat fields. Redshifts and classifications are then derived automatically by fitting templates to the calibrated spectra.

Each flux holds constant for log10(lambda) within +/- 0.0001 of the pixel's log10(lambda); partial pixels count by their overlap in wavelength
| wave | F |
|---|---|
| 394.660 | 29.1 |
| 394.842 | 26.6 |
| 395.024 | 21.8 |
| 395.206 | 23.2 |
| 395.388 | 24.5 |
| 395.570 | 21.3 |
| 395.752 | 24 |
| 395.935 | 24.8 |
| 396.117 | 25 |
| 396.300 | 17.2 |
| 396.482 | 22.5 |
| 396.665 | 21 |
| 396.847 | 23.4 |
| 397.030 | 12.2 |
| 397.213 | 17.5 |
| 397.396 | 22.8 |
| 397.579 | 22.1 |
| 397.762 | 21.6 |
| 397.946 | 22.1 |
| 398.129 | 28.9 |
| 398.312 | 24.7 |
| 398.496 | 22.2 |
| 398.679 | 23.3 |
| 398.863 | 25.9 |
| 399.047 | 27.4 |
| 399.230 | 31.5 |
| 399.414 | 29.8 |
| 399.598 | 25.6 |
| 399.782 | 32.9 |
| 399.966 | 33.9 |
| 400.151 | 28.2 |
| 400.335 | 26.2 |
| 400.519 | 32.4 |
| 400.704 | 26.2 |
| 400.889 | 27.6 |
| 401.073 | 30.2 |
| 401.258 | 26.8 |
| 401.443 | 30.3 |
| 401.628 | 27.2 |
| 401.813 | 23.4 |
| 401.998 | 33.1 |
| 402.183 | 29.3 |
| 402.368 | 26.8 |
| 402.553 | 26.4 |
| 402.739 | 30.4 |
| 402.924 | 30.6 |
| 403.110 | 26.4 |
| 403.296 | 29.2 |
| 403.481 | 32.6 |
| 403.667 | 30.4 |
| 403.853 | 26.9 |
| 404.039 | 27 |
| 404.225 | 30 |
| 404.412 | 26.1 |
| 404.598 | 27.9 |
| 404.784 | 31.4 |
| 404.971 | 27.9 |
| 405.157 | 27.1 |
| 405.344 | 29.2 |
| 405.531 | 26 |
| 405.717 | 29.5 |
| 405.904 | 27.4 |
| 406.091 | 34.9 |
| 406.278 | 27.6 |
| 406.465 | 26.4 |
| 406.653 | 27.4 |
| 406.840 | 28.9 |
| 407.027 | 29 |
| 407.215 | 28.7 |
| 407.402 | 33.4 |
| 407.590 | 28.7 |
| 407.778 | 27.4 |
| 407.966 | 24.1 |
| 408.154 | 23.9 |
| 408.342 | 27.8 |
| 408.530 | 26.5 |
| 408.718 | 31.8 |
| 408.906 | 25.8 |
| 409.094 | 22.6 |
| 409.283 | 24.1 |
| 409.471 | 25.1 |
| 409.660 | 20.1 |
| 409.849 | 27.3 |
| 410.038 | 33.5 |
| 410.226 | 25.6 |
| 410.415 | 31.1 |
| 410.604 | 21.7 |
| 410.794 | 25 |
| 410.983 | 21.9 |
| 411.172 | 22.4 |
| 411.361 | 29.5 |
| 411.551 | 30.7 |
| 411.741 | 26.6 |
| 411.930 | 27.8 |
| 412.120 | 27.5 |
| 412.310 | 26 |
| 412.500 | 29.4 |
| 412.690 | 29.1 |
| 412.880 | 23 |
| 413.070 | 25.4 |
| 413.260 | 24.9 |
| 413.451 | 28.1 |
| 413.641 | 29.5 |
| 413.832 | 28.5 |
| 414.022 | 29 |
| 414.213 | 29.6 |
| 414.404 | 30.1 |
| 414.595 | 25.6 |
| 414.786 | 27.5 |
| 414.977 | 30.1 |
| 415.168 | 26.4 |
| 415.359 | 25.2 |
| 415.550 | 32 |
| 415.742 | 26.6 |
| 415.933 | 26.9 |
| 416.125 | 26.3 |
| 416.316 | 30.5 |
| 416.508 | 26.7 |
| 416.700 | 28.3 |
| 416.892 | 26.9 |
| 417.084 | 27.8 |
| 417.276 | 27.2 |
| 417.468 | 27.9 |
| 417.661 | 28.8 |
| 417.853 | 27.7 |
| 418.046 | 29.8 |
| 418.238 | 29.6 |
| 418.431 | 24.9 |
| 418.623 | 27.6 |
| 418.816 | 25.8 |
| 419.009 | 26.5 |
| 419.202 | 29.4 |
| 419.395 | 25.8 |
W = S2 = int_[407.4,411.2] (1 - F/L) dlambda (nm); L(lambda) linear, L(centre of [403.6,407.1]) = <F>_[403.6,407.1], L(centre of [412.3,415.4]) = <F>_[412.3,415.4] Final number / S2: 0.27 nm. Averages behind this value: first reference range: 28.5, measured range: 26.1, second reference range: 27.6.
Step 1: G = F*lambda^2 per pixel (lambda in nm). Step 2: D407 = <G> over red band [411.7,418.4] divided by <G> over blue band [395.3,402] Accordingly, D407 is 1.19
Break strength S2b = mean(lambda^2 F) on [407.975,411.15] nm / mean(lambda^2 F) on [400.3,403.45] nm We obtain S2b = 0.9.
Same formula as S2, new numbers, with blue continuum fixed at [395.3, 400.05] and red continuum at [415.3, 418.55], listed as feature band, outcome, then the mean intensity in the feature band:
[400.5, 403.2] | -0.37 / 28.4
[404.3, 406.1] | -0.20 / 28.5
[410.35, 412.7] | 0.01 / 26.7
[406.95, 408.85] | -0.14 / 28.1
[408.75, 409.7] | 0.08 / 24.3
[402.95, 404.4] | -0.20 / 28.8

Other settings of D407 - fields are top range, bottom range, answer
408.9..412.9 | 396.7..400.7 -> 1.10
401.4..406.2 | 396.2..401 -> 1.18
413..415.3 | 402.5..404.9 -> 1.02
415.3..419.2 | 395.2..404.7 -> 1.15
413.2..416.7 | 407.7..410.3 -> 1.10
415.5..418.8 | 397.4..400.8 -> 1.13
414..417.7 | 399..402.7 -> 1.04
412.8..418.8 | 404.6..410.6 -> 1.04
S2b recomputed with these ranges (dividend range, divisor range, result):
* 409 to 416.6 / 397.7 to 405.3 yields 1.02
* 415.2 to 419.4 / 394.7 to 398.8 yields 1.36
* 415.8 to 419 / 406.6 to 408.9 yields 1.03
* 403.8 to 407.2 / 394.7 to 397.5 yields 1.35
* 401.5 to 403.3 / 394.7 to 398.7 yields 1.30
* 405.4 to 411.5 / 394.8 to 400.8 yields 1.16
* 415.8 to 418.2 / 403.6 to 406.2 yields 1.03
